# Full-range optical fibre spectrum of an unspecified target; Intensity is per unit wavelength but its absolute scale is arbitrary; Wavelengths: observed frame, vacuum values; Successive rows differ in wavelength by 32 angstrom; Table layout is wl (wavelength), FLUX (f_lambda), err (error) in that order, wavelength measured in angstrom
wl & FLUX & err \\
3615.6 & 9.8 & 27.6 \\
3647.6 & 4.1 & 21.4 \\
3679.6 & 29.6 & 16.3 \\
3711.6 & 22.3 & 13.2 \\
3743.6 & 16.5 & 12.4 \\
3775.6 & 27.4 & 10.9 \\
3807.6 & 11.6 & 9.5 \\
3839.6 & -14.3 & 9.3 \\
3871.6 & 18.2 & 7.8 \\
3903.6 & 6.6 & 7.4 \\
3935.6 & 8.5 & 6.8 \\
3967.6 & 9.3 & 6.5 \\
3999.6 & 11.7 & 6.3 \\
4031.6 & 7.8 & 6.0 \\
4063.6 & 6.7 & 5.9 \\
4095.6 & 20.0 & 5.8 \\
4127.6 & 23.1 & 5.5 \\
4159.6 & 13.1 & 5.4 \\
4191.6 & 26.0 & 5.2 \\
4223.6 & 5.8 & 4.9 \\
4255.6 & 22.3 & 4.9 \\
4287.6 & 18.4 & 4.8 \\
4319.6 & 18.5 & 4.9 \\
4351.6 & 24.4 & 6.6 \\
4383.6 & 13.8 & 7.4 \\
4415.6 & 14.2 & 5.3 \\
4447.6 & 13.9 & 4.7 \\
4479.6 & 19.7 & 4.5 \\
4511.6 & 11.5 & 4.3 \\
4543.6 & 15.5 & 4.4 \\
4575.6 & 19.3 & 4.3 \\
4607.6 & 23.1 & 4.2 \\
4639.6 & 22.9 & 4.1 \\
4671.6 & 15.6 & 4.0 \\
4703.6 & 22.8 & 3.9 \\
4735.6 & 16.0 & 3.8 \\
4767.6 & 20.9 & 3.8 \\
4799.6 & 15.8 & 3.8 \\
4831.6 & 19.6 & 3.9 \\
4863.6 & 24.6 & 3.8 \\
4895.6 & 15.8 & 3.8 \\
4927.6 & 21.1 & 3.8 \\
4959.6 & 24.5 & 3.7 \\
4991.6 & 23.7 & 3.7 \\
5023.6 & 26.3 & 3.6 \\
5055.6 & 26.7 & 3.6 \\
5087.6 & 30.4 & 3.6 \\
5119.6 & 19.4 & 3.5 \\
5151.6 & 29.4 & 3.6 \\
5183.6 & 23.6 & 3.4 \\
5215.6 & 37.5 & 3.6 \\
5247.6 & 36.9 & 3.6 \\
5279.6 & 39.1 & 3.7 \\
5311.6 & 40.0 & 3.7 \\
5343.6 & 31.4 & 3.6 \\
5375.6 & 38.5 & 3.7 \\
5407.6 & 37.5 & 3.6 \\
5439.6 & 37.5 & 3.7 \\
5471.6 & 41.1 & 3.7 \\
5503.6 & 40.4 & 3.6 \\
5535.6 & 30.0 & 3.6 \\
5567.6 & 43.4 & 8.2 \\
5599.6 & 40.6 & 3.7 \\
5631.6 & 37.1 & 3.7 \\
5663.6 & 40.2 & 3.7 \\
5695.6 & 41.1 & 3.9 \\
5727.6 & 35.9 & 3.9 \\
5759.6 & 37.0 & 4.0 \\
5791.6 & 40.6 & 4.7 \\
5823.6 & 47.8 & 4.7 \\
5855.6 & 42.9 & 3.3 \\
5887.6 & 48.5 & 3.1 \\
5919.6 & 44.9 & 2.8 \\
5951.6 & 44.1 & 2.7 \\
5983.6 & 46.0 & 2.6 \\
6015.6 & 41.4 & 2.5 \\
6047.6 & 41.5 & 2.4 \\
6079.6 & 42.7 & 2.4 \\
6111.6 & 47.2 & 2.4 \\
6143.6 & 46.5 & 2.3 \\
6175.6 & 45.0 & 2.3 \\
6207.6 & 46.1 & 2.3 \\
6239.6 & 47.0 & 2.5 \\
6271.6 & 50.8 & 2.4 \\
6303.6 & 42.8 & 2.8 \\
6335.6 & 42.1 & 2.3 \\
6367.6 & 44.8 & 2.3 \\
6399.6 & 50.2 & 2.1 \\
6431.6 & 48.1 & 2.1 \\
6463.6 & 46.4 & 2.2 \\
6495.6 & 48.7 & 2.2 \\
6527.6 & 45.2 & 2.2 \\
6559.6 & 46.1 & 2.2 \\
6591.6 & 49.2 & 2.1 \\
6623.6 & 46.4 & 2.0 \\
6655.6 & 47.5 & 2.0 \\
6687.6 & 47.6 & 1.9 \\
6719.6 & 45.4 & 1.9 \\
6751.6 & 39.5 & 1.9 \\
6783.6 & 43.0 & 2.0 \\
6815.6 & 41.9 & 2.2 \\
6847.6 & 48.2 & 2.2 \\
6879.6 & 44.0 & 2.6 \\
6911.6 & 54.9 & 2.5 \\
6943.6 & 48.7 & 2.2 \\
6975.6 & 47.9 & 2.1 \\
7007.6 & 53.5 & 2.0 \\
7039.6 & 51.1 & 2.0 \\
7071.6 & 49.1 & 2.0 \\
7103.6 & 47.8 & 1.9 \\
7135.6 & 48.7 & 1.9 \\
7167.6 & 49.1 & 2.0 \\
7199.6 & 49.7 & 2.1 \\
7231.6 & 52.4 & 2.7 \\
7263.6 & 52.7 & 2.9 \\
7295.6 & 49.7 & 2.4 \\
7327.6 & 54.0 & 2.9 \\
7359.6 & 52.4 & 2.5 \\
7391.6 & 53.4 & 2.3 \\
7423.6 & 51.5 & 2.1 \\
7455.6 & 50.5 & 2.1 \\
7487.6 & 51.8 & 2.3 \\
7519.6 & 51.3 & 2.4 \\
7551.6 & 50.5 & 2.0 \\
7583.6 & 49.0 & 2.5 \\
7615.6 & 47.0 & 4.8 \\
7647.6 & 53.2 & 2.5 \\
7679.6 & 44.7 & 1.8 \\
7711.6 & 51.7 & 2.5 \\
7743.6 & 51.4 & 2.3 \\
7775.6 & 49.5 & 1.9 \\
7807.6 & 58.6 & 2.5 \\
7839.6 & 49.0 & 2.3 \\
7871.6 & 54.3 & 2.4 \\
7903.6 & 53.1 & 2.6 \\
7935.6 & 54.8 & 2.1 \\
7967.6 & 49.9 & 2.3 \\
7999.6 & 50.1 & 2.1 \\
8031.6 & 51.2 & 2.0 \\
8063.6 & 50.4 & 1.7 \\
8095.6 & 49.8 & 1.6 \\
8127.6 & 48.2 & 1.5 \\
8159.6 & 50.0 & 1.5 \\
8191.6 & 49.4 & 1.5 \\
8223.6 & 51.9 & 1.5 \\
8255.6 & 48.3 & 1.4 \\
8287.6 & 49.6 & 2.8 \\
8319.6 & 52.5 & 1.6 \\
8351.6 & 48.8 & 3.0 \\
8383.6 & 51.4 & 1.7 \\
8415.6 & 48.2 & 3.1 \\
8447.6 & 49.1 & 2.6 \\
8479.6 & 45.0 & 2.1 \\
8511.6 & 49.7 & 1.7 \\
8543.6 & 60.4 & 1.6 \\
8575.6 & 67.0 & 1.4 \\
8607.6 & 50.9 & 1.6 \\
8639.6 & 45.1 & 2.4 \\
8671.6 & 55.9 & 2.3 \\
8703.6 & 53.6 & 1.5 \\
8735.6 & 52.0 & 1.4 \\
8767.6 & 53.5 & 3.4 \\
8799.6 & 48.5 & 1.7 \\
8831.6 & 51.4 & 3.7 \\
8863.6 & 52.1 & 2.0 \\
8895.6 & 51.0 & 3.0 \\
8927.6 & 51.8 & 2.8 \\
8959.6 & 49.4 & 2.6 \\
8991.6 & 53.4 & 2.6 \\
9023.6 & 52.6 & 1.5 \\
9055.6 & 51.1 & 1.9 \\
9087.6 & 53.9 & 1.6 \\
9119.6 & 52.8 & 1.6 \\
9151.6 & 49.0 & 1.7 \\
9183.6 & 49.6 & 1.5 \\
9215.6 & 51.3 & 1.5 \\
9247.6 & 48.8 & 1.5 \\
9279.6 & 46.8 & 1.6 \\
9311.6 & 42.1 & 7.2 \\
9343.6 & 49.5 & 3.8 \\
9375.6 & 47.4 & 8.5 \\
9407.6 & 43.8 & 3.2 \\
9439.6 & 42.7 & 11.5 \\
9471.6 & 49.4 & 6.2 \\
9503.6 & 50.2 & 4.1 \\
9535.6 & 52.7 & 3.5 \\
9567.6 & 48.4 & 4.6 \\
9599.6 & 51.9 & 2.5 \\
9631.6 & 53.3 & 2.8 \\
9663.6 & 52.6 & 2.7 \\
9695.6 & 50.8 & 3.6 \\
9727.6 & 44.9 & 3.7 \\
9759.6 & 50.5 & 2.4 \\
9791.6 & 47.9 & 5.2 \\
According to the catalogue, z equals 0.304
